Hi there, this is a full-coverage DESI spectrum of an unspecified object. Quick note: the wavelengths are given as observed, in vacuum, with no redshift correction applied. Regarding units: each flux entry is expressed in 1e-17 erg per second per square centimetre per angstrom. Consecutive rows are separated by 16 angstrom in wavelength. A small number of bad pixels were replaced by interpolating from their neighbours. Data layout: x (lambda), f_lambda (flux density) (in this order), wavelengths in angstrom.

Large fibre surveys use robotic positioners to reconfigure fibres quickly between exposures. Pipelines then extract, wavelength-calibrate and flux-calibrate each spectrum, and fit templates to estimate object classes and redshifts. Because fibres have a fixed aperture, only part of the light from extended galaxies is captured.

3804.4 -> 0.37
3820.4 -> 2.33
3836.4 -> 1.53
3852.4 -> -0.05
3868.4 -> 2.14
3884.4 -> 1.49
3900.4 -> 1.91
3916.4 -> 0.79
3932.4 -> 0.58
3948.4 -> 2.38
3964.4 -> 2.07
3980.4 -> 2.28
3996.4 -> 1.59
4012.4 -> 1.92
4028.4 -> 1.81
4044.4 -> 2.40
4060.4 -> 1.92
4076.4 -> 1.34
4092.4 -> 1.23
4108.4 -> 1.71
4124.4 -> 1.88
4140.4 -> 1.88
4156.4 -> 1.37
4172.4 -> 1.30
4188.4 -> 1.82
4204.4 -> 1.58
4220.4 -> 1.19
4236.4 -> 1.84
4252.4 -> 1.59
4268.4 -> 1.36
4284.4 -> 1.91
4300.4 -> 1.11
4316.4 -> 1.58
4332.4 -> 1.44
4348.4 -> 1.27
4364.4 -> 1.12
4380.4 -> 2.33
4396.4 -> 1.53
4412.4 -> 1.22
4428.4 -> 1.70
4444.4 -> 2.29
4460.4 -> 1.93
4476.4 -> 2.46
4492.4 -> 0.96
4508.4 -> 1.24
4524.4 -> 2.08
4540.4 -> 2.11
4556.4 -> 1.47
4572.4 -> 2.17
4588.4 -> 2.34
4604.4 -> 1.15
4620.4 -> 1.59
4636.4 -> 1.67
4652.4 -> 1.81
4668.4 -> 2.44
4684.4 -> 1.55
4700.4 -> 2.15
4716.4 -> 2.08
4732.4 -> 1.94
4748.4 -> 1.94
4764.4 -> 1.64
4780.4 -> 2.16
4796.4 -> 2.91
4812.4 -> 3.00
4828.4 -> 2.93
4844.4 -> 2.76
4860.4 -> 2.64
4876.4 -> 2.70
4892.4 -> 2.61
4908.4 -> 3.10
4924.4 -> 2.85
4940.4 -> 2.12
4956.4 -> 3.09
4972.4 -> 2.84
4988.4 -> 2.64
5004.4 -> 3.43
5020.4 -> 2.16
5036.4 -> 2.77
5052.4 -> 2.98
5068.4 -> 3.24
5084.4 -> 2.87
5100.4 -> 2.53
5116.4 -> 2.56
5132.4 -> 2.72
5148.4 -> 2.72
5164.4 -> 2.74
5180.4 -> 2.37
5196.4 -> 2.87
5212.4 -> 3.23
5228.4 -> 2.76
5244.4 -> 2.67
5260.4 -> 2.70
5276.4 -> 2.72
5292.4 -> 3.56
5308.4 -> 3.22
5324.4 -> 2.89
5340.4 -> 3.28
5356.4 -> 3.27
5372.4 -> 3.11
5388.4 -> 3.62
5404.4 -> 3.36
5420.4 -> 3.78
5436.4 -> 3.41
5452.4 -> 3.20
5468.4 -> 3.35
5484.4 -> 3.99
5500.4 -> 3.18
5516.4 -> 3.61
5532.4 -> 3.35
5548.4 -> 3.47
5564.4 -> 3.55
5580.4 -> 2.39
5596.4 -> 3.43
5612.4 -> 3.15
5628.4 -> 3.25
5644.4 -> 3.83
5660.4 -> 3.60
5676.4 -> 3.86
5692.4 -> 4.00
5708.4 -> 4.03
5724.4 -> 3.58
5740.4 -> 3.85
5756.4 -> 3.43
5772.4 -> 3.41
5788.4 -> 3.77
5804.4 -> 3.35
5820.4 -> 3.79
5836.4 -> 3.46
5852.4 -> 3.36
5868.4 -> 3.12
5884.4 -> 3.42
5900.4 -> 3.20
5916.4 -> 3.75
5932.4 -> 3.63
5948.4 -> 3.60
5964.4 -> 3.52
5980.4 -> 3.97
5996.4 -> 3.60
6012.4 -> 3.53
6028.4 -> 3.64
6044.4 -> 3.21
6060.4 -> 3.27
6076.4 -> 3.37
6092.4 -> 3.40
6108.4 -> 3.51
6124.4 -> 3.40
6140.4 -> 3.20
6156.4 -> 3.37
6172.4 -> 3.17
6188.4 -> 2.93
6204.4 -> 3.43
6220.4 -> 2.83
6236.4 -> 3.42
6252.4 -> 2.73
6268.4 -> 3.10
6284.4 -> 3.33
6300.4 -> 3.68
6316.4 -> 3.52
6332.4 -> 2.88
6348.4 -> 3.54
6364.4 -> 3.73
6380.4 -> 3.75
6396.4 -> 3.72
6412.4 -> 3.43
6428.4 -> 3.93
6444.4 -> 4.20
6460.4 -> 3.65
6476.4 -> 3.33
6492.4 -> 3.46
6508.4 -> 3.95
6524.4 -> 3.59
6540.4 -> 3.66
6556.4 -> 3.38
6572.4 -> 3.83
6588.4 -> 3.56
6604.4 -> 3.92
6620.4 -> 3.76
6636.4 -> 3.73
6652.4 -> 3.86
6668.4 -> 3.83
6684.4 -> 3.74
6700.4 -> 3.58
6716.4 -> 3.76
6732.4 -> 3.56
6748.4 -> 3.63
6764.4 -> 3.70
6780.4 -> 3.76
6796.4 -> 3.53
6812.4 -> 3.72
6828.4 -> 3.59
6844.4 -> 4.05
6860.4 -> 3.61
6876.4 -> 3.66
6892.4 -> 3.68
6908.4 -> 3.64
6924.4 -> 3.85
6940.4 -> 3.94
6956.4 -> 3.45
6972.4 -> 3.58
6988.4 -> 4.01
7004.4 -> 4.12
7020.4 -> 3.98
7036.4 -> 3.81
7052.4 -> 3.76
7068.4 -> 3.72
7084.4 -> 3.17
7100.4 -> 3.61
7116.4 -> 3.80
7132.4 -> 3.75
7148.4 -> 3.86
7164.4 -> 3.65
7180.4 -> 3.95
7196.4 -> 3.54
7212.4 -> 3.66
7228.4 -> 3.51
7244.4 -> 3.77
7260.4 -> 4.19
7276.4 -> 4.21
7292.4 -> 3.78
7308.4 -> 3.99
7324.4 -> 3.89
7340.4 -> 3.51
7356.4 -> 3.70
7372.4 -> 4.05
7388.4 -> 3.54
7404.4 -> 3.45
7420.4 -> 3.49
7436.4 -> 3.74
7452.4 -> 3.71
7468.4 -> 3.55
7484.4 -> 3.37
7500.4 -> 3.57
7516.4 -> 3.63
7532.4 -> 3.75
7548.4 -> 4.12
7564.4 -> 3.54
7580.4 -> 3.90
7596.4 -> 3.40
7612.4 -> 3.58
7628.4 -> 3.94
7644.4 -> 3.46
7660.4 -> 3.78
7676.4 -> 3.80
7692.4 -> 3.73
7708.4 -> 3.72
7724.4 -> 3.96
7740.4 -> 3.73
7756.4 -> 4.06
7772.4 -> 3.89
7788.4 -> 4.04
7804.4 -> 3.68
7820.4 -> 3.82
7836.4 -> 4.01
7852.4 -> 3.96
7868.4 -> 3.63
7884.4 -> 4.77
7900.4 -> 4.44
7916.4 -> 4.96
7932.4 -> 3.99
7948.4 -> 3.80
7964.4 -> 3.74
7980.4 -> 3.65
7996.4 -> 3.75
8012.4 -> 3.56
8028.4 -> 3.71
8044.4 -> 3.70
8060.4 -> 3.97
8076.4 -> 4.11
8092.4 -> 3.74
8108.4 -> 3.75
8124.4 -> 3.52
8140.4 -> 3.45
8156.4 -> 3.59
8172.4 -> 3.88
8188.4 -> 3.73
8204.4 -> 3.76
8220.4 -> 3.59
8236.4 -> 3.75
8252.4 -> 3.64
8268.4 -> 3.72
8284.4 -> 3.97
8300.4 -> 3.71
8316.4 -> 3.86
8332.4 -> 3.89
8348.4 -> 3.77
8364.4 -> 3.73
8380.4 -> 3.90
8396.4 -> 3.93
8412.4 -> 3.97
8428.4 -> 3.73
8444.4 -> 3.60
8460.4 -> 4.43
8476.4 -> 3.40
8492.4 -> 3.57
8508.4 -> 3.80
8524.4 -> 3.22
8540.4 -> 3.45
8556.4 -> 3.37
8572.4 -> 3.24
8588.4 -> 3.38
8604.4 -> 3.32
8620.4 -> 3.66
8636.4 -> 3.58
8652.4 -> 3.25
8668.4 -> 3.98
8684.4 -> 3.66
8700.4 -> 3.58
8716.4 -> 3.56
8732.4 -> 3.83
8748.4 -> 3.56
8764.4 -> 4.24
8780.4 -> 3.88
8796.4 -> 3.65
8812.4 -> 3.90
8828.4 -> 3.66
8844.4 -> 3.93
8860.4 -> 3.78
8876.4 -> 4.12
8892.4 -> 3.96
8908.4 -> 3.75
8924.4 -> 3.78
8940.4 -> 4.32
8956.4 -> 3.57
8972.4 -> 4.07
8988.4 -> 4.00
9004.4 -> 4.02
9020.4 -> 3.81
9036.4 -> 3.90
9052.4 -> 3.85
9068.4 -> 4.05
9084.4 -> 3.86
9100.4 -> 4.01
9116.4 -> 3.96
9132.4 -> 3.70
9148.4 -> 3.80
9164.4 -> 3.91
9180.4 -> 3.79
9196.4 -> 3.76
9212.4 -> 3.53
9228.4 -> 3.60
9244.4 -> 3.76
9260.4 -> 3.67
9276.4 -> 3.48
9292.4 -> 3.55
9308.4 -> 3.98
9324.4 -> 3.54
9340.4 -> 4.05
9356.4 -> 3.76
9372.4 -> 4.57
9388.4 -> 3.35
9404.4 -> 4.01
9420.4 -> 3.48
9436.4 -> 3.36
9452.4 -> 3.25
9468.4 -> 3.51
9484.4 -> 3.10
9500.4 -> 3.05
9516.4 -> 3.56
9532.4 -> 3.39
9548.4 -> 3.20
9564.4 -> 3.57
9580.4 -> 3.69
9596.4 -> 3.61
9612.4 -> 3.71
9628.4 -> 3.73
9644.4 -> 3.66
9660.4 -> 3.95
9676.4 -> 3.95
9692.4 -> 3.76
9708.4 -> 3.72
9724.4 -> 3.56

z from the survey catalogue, 0.202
